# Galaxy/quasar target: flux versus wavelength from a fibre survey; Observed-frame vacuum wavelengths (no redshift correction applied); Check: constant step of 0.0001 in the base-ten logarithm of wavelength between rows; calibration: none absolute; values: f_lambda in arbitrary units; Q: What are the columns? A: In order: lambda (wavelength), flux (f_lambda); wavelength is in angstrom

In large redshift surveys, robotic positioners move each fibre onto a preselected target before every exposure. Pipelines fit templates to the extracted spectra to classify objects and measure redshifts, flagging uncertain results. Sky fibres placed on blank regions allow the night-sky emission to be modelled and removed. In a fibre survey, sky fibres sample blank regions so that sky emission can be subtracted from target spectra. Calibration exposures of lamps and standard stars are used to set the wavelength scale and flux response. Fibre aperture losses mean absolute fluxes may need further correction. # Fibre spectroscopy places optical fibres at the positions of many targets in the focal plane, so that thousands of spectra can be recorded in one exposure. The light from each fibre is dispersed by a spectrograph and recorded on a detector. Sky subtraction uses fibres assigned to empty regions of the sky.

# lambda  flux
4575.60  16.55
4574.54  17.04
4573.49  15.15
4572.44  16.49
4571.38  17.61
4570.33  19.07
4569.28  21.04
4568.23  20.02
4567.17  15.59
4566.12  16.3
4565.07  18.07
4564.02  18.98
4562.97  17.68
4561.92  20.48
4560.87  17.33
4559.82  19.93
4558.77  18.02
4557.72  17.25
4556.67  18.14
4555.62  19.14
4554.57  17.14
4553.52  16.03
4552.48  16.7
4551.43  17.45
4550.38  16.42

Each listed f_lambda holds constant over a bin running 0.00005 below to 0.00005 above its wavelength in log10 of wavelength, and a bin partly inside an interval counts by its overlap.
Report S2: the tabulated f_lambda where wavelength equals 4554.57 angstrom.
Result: 17.14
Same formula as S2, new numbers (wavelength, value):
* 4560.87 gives 17.33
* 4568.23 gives 20.02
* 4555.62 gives 19.14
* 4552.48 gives 16.7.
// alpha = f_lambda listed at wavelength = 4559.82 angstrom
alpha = 19.93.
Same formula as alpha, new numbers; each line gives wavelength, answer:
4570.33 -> 19.07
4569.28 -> 21.04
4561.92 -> 20.48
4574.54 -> 17.04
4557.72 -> 17.25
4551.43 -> 17.45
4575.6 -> 16.55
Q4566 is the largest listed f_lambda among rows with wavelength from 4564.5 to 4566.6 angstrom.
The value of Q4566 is 18.07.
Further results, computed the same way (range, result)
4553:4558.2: 19.14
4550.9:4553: 17.45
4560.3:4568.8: 20.48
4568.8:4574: 21.04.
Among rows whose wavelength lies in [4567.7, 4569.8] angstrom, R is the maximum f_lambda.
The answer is 21.04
